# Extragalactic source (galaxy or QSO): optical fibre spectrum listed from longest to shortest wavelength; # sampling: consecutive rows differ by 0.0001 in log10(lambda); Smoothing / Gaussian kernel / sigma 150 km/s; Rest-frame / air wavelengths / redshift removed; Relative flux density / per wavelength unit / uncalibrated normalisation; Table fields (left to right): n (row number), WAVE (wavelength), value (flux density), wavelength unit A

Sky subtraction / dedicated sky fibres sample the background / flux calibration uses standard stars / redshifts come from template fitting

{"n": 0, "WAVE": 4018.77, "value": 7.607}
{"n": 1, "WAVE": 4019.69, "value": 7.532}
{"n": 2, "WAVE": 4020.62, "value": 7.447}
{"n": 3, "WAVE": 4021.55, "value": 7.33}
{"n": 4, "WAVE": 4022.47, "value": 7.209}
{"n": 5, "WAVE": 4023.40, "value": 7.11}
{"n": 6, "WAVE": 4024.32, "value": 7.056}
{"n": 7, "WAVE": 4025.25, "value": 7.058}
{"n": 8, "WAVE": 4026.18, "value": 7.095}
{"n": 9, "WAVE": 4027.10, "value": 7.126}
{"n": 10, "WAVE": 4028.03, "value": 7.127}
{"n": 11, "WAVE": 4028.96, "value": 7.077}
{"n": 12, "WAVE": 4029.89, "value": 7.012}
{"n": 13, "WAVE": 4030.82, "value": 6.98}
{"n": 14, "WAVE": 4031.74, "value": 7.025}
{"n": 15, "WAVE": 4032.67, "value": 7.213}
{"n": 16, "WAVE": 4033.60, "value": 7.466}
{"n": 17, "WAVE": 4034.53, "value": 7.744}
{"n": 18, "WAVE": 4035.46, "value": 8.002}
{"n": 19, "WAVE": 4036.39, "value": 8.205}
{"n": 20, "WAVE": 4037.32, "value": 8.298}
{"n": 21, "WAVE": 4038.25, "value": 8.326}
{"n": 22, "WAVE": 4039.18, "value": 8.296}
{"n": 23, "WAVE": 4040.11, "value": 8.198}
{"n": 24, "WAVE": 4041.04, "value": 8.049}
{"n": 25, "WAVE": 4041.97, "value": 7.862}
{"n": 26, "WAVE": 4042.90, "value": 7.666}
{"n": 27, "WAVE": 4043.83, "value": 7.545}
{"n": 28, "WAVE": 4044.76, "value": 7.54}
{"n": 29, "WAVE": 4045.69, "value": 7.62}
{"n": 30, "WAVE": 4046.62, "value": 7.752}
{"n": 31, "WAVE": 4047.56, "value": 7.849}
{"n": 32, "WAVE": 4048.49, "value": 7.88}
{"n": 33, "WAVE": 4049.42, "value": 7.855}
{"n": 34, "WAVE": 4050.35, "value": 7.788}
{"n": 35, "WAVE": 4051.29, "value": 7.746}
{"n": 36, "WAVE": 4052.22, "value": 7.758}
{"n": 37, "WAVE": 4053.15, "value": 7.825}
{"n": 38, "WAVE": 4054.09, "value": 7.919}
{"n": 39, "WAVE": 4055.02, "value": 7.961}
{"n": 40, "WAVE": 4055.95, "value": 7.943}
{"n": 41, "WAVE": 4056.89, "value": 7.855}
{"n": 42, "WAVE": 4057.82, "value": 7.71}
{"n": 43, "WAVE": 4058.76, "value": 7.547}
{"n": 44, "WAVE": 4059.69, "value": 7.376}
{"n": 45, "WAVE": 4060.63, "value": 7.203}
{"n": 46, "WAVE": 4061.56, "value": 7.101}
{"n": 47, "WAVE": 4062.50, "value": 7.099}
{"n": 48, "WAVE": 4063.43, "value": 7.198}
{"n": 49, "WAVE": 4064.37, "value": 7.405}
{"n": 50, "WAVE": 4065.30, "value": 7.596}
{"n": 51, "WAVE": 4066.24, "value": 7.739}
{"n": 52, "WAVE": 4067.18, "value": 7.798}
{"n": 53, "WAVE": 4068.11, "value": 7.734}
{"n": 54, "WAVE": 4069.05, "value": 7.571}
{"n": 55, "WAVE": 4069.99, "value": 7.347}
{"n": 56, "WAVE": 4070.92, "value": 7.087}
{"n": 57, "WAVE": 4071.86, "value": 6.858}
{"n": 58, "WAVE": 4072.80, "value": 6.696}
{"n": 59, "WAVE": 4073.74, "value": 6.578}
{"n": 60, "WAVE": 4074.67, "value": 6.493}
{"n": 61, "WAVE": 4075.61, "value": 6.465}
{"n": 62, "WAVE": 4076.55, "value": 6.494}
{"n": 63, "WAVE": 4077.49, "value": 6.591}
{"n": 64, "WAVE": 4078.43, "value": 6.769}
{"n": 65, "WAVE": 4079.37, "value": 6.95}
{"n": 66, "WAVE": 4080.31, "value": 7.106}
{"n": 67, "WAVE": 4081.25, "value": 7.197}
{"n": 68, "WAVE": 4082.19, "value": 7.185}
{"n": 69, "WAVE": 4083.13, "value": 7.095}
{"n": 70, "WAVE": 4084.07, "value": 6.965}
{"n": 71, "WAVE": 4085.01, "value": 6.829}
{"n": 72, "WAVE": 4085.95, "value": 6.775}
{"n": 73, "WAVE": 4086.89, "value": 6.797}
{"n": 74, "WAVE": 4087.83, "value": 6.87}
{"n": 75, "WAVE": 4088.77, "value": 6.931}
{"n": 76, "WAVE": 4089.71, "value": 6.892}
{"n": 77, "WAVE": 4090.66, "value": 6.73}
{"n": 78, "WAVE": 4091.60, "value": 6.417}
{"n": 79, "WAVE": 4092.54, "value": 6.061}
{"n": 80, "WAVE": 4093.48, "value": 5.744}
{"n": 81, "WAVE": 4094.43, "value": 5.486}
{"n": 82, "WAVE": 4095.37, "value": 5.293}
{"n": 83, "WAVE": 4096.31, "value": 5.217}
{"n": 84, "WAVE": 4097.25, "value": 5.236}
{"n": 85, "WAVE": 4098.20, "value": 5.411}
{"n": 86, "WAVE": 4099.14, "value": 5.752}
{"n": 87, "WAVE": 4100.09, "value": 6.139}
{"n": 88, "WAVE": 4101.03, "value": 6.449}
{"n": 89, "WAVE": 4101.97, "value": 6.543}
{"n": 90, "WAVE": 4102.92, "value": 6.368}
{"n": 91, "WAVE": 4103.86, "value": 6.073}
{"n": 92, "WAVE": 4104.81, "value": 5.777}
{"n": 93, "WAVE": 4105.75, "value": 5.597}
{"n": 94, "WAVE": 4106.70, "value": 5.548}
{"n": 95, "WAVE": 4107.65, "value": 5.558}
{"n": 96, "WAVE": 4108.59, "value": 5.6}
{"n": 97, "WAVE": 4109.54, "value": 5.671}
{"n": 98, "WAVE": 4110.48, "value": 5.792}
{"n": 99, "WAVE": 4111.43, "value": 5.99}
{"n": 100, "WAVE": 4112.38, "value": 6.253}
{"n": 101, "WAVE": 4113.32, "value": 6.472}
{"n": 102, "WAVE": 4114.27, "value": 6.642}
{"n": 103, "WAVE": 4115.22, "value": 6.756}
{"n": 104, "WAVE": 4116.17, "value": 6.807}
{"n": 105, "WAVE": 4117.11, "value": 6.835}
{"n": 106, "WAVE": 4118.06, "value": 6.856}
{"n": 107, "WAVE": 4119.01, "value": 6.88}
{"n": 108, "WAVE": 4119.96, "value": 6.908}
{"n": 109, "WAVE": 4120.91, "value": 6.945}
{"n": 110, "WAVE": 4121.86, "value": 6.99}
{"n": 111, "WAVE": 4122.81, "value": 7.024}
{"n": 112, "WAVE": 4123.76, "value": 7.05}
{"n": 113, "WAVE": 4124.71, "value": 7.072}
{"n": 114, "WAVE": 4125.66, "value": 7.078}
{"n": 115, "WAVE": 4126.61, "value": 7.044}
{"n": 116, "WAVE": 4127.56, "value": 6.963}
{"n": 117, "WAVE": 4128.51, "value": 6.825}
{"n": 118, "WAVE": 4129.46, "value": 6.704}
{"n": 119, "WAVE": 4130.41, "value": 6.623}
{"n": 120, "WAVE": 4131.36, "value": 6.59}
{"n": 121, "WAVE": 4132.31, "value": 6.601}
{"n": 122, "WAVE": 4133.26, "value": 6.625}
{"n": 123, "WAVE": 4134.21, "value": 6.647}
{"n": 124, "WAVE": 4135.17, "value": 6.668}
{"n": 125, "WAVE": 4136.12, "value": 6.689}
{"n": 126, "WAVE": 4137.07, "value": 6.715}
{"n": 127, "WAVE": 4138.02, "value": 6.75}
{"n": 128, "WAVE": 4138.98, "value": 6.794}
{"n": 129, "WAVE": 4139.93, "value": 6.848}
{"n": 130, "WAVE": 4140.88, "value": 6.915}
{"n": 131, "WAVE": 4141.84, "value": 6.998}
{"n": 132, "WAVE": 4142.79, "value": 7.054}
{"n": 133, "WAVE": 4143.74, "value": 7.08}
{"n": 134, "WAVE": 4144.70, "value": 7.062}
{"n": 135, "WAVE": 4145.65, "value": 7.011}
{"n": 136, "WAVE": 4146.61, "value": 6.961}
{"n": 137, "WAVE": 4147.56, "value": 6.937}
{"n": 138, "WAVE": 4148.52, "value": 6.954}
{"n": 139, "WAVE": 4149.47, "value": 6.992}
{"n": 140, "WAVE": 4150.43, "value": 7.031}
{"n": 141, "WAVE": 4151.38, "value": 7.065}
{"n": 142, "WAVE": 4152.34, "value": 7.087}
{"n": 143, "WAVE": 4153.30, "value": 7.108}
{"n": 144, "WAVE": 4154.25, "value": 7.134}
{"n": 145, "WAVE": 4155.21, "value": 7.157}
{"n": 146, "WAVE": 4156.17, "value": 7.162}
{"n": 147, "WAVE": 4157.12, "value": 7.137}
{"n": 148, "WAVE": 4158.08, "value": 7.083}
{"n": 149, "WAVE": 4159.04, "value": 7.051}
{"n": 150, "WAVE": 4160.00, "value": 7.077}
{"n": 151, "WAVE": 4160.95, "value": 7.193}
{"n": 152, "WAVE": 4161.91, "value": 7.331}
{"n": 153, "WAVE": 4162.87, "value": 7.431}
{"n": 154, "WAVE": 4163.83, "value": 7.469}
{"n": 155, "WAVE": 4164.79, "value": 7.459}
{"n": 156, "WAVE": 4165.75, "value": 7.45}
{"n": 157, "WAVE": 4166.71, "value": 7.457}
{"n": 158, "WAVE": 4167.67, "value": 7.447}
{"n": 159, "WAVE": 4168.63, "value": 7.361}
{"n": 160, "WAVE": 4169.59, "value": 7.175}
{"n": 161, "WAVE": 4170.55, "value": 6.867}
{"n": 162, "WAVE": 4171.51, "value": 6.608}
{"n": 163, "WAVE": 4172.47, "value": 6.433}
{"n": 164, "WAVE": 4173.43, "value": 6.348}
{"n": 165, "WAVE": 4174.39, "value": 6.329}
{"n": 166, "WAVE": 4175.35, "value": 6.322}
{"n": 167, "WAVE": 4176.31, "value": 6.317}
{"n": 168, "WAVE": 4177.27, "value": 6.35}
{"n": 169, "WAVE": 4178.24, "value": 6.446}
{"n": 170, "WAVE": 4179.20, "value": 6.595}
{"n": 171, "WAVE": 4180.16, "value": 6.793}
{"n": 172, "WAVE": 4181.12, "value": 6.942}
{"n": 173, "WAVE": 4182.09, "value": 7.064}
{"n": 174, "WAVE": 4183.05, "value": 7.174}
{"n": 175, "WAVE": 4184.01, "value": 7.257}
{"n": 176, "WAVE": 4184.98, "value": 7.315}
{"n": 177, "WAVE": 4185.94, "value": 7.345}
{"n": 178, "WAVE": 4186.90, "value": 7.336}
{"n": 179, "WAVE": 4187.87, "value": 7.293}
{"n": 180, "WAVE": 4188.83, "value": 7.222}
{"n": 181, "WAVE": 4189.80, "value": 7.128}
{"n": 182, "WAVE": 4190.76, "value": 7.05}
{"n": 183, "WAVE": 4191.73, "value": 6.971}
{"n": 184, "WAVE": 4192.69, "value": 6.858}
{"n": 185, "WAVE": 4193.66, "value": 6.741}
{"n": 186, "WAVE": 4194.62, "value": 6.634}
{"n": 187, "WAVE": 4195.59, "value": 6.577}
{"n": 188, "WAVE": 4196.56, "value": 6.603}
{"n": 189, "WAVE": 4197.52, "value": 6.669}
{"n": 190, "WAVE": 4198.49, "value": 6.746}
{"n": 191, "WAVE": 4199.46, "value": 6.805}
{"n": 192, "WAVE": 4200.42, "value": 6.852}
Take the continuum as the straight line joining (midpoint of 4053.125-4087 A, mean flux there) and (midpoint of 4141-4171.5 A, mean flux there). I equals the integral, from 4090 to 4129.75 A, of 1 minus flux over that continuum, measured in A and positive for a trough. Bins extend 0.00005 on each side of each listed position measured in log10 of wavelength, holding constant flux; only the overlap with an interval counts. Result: 4.8 A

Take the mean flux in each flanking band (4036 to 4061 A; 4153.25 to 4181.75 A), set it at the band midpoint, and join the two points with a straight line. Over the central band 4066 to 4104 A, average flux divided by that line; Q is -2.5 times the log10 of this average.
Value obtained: 0.15 mag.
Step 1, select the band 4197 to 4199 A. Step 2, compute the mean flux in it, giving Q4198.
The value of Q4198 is 6.71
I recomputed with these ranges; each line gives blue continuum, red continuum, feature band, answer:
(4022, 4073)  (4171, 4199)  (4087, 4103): 2.63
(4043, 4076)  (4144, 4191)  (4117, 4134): 0.79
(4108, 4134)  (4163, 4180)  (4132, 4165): -1.18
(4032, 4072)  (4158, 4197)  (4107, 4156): 3.19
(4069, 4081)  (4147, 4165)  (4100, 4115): 1.98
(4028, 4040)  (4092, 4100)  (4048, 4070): -2.71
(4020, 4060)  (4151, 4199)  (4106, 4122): 2.00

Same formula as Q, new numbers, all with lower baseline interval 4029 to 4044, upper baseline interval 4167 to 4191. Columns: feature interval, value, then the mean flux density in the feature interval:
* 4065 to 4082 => 0.07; 7.05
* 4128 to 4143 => 0.06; 6.75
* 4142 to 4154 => 0.01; 7.03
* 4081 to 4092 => 0.08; 6.89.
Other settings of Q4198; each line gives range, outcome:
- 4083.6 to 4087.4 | 6.85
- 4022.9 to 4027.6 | 7.09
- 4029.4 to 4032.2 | 7.02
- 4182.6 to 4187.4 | 7.28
